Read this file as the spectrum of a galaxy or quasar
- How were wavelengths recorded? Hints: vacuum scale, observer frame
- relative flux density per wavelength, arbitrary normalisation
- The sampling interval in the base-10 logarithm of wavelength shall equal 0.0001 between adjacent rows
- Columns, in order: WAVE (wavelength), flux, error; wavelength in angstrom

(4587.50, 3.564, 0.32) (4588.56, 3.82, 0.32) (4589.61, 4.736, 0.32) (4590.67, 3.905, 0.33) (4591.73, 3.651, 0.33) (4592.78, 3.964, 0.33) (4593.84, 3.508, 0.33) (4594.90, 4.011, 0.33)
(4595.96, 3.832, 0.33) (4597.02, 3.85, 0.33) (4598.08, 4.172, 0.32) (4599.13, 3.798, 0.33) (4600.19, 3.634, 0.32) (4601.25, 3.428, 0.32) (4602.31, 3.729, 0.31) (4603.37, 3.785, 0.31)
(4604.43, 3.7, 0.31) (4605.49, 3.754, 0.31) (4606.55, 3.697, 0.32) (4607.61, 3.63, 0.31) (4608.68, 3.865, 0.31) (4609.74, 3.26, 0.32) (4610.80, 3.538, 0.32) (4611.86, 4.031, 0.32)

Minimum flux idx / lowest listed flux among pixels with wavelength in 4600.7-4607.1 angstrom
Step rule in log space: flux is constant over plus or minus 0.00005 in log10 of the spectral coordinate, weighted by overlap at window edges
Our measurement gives 3.428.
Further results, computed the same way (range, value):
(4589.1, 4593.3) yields 3.651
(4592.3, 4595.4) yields 3.508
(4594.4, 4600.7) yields 3.634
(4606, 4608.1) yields 3.63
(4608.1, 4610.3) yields 3.26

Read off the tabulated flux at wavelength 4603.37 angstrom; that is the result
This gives 3.785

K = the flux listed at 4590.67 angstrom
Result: 3.905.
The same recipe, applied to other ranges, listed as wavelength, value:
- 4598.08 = 4.172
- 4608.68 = 3.865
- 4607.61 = 3.63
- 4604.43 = 3.7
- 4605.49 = 3.754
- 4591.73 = 3.651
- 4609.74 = 3.26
